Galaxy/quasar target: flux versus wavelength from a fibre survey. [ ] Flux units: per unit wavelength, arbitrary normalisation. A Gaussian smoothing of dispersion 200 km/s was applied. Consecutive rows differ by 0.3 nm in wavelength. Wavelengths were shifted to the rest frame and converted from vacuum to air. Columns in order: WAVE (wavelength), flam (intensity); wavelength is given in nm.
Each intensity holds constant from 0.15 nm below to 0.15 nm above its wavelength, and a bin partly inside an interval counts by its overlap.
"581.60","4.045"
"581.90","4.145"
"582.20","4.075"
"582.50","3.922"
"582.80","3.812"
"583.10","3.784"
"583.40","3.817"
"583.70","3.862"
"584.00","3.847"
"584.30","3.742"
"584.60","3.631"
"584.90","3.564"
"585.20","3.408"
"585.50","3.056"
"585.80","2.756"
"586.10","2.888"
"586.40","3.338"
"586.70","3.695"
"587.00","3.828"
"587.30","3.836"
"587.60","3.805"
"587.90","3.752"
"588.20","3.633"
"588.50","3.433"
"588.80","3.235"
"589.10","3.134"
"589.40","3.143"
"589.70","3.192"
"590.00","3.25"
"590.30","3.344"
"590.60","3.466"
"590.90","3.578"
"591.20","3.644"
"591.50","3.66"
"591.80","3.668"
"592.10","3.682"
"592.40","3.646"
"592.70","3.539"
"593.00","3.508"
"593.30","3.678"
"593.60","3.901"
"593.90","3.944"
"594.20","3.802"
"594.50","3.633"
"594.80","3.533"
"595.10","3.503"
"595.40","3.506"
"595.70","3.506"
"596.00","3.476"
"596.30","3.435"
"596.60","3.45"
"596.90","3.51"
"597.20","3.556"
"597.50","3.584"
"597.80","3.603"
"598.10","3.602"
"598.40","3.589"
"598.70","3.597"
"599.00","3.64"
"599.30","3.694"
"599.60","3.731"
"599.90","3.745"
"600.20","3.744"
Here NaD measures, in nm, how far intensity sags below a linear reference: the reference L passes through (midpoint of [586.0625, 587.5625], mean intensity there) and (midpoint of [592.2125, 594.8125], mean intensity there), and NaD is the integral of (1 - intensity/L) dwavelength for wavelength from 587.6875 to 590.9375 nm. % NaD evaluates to 0.221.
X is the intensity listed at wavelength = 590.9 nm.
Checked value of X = 3.578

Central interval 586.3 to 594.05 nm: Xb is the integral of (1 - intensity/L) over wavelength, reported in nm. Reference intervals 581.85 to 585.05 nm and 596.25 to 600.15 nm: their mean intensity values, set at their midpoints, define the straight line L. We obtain 0.34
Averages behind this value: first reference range 3.83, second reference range 3.6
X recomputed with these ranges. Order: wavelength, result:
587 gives 3.828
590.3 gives 3.344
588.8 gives 3.235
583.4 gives 3.817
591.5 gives 3.66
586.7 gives 3.695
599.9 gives 3.745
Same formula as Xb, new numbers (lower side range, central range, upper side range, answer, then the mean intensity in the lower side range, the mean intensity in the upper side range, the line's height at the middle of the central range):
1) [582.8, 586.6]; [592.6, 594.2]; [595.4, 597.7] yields -0.104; 3.49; 3.5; 3.5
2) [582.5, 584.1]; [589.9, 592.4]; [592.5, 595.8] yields 0.099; 3.83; 3.64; 3.7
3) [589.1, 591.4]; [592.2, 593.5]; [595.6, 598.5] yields -0.068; 3.36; 3.53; 3.43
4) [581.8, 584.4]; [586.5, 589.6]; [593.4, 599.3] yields 0.198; 3.89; 3.6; 3.78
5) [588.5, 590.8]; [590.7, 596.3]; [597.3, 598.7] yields -0.343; 3.27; 3.59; 3.42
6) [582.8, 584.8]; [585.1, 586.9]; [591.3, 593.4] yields 0.258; 3.78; 3.63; 3.74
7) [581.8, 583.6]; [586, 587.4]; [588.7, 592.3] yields 0.051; 3.92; 3.42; 3.66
